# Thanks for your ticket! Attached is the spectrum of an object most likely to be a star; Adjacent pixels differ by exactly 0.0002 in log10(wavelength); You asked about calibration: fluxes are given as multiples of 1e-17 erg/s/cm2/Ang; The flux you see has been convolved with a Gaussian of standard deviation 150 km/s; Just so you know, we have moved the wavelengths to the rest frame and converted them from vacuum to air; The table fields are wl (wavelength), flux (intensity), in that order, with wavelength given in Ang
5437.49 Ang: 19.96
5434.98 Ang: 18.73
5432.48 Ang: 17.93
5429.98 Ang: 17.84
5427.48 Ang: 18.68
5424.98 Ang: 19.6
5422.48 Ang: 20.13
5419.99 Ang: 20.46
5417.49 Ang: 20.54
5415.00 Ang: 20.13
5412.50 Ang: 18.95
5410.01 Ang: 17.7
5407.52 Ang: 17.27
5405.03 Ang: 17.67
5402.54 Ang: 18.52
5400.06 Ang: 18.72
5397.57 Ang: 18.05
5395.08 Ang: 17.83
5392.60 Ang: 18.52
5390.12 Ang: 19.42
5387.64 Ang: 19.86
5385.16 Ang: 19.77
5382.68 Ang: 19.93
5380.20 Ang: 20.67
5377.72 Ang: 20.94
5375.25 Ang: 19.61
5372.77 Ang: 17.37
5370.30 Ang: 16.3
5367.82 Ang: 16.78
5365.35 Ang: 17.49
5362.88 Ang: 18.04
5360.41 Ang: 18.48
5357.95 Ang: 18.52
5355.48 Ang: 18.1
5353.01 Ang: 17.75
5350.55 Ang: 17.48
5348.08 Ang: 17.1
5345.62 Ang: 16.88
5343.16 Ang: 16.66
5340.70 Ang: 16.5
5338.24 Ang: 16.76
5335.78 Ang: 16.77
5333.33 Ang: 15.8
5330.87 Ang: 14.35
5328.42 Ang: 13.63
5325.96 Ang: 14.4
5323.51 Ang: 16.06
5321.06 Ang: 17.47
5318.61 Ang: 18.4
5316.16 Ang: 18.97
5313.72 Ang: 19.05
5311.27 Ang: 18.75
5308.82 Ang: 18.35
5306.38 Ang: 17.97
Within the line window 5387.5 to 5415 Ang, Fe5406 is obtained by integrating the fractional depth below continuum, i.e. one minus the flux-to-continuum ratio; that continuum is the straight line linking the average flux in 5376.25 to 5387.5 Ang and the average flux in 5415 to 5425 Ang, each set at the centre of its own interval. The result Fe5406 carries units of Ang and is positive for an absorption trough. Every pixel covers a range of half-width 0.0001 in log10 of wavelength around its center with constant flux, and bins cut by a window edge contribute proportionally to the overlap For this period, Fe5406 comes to 2.5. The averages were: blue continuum 20.3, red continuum 20.3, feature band 18.4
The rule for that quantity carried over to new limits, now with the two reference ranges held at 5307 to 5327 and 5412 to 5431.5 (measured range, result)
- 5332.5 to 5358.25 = 1.6 Ang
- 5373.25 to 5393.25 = -1.0 Ang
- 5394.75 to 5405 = 0.5 Ang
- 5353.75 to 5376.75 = 0.8 Ang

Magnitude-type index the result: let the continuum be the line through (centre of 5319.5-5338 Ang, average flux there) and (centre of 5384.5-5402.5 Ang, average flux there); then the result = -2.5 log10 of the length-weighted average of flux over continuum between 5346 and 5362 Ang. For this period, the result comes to -0.06 mag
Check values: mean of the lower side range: 15.6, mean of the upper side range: 18.8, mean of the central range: 17.9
